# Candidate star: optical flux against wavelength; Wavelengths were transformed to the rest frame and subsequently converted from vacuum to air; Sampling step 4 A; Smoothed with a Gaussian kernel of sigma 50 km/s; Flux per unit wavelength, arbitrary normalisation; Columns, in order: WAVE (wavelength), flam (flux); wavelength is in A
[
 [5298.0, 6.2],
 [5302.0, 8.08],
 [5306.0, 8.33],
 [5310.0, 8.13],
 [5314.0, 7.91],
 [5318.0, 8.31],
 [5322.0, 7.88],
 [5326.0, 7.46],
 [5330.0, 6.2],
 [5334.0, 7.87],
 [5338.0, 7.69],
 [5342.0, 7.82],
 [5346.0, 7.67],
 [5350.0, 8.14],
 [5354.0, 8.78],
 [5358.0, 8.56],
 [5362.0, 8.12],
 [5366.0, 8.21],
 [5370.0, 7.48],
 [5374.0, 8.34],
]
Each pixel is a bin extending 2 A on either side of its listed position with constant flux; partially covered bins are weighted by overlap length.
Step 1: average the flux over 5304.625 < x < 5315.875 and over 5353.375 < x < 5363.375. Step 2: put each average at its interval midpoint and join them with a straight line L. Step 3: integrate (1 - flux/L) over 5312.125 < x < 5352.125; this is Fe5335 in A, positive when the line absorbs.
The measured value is 2.8 A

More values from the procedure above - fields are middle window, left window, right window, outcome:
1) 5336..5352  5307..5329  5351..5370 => 0.61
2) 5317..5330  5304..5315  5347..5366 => 0.97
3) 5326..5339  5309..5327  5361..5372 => 1.13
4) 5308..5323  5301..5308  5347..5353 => 0.26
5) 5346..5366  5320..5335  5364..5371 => -1.49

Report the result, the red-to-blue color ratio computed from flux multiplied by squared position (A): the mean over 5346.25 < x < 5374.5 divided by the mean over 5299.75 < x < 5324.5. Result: 1.03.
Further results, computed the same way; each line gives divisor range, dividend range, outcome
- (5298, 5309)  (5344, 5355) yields 1.06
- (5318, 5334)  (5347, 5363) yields 1.14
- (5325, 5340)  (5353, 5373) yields 1.14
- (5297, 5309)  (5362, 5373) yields 1.06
